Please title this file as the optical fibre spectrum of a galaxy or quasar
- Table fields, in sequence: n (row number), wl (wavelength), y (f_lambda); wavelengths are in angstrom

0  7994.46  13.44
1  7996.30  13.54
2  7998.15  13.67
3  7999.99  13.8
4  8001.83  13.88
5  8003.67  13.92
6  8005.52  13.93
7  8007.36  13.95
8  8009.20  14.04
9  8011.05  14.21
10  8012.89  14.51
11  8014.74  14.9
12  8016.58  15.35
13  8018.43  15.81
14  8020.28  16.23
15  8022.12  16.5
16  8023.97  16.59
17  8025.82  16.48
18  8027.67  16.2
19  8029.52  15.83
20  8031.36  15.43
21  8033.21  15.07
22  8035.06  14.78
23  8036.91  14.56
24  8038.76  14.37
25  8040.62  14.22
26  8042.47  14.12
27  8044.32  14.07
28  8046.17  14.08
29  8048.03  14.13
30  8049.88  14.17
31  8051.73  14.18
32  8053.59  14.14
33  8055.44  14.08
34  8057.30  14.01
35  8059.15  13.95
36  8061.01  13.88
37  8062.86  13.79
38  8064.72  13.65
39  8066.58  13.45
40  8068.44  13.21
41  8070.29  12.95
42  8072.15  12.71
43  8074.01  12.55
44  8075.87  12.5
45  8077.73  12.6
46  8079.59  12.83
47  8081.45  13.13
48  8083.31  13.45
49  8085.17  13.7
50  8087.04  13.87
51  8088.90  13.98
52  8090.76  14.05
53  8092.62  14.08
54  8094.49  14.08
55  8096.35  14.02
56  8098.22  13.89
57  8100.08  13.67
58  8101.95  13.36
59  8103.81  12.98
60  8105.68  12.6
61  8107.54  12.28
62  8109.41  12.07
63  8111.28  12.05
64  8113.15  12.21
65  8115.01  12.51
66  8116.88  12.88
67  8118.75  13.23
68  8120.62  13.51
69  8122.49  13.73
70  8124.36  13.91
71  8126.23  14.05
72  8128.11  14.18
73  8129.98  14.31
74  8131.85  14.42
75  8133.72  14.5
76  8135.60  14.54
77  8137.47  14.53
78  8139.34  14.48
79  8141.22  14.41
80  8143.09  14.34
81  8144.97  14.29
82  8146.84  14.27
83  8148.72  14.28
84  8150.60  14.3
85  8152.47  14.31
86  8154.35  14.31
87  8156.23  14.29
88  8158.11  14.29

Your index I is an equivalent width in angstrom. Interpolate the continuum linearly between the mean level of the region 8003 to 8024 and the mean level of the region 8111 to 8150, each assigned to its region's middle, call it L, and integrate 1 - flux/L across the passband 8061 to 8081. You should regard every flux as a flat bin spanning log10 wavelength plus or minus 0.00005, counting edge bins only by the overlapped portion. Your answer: 1.87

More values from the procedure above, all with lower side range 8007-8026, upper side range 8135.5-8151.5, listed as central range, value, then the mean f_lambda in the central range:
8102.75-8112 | 1.4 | 12.4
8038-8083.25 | 4.2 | 13.6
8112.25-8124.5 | 1.2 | 13.1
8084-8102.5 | 1.1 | 13.9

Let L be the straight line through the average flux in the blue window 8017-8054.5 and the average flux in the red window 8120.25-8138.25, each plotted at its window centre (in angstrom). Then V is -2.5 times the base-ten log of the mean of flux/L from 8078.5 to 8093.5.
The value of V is 0.07 mag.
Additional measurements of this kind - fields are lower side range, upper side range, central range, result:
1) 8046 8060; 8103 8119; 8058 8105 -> -0.01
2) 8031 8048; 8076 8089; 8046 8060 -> 0.00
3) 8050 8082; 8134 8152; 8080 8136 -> 0.04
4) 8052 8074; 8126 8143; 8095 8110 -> 0.07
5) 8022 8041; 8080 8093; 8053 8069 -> 0.05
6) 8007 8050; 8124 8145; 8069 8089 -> 0.13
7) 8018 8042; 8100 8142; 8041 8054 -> 0.07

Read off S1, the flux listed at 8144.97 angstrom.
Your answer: 14.29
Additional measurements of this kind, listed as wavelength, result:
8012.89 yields 14.51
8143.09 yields 14.34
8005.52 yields 13.93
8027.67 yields 16.2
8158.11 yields 14.29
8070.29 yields 12.95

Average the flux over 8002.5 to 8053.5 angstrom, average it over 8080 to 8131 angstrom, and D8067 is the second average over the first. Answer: 0.90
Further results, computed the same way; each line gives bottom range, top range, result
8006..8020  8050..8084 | 0.91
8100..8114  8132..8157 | 1.14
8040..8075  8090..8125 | 0.96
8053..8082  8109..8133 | 1.00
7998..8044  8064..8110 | 0.89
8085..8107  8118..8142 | 1.03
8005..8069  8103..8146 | 0.93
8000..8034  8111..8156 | 0.92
